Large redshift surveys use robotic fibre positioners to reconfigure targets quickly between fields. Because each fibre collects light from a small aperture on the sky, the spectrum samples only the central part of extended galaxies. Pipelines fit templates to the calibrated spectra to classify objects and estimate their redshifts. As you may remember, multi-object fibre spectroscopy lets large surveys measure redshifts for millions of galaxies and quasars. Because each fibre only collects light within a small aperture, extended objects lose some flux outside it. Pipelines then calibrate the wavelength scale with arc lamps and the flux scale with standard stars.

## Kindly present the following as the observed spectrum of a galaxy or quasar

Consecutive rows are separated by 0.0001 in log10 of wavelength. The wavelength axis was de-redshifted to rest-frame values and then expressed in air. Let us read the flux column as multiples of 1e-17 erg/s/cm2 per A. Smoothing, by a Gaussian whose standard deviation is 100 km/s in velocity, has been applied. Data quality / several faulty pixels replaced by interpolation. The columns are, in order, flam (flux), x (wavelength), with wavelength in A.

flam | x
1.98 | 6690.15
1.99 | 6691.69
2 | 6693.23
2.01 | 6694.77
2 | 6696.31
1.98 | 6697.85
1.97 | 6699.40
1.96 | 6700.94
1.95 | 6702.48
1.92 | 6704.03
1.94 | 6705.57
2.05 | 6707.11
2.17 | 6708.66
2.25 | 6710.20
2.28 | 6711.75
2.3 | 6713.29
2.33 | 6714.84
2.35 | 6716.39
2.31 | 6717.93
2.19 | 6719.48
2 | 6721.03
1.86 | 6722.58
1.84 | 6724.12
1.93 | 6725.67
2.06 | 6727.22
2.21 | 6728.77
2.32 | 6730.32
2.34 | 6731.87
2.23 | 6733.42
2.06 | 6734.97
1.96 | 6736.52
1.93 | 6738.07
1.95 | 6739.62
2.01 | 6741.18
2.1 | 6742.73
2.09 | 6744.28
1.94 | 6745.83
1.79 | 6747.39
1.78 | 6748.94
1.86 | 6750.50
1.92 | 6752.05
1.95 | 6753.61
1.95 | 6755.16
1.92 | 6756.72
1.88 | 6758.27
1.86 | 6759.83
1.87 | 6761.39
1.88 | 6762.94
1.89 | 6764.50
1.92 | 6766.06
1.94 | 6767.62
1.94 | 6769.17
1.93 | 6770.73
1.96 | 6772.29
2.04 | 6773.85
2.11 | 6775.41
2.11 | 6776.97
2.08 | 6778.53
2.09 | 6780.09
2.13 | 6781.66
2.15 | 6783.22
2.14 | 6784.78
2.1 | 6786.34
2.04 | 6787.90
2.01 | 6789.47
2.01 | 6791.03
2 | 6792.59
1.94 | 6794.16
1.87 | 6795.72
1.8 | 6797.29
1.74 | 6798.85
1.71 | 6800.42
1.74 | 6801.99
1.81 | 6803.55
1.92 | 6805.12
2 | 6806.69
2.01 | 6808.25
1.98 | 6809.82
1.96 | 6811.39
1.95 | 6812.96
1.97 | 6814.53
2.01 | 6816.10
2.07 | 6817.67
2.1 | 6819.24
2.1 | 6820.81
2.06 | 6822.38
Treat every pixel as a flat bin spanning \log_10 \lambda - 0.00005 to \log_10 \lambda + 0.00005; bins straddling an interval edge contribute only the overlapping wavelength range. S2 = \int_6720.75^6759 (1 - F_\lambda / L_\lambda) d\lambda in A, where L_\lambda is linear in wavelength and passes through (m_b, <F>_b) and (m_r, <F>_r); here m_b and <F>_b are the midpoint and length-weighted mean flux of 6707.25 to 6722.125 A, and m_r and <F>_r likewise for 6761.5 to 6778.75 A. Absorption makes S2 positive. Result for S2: 2.1 A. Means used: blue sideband 2.22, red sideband 1.98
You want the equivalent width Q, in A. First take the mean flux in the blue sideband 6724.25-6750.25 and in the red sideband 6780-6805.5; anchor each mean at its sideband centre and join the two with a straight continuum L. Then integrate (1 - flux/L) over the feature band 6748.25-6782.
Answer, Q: 0.6 A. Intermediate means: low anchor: 2.03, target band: 1.95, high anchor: 1.95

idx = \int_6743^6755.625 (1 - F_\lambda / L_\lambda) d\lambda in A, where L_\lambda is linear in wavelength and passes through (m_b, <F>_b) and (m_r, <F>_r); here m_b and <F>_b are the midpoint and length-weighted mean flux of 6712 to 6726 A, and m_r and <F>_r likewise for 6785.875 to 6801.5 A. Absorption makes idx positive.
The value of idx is 0.8 A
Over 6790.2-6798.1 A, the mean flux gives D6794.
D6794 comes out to 1.93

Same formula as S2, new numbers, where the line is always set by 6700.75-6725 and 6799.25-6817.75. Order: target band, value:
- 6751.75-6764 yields 0.7 A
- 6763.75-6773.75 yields 0.3 A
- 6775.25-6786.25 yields -0.8 A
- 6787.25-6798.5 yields 0.0 A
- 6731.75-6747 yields 0.1 A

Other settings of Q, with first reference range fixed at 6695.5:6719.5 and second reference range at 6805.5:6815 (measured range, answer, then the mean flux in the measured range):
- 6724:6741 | 0.0 A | 2.08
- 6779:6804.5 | 0.6 A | 1.96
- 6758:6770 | 0.8 A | 1.9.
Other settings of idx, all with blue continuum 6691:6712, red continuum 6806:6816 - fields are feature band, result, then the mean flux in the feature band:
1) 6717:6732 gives -0.60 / 2.1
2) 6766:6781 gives -0.16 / 2.02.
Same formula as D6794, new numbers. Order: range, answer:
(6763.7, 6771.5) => 1.92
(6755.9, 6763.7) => 1.88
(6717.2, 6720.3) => 2.24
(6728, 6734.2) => 2.27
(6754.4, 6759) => 1.92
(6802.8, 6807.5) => 1.91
